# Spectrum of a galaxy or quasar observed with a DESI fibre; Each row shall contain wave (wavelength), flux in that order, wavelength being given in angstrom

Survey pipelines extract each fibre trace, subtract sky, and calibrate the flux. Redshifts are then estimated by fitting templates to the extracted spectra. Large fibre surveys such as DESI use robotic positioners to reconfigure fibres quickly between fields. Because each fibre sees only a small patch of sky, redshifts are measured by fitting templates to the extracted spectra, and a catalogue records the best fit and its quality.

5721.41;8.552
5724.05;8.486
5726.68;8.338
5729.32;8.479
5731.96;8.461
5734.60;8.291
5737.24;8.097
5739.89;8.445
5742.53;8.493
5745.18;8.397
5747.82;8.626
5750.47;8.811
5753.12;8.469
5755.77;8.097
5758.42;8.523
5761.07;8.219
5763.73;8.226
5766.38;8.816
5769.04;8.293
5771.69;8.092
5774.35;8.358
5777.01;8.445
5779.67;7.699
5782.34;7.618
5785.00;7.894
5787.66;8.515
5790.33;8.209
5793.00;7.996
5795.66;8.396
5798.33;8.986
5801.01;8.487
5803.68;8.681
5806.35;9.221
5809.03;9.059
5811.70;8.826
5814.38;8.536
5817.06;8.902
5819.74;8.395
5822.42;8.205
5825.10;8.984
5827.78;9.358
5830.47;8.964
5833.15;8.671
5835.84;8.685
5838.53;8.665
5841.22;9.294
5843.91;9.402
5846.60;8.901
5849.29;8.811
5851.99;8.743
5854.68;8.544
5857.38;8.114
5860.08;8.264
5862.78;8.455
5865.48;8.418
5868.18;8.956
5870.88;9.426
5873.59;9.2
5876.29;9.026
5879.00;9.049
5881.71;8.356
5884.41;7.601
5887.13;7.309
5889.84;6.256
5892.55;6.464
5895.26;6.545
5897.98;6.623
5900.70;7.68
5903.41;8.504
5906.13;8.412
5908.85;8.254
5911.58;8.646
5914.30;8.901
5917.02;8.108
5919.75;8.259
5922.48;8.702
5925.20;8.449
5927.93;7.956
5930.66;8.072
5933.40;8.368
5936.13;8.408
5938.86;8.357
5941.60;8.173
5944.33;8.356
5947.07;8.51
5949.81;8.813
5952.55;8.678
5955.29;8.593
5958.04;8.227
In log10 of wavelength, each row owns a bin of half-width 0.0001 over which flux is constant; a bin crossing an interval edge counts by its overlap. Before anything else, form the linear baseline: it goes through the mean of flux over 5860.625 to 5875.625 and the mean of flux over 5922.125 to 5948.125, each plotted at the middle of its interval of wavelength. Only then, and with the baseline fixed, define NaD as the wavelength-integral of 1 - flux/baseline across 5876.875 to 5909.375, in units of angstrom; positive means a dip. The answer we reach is 4.0 angstrom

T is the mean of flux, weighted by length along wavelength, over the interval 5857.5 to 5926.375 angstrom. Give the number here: 8.15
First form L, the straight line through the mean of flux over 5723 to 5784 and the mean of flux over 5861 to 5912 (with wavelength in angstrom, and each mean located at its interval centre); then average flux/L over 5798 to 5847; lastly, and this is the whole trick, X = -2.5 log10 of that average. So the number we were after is -0.08 mag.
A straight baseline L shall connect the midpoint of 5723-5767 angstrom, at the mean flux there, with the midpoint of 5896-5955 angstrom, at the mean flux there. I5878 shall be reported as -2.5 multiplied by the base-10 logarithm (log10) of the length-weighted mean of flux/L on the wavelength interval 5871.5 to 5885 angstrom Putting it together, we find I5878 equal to -0.05 mag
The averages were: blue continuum 8.42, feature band 8.75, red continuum 8.28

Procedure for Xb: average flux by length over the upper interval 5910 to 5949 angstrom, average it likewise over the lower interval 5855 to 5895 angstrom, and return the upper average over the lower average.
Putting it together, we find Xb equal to 1.03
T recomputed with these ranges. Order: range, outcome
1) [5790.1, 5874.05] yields 8.74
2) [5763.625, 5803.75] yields 8.28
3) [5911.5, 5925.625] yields 8.51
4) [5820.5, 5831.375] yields 8.85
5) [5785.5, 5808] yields 8.54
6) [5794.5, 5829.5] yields 8.77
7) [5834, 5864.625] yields 8.71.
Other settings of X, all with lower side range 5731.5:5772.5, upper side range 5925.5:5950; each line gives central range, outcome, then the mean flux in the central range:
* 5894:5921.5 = 0.04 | 8.01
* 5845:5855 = -0.06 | 8.79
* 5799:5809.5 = -0.06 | 8.85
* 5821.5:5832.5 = -0.07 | 8.89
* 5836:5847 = -0.08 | 9.04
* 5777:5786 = 0.07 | 7.83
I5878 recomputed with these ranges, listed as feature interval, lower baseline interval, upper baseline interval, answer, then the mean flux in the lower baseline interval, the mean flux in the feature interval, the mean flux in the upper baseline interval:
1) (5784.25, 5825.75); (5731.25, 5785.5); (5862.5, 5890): -0.03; 8.31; 8.58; 8.46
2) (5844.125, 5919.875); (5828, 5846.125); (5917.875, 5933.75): 0.05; 8.97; 8.22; 8.29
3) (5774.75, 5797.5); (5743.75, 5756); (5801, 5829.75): 0.07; 8.51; 8.13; 8.8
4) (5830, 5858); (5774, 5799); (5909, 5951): -0.07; 8.19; 8.81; 8.4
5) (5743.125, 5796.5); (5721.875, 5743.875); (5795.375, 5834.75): 0.04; 8.39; 8.29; 8.79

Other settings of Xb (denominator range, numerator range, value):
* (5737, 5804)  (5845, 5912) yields 0.98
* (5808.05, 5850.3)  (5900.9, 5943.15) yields 0.94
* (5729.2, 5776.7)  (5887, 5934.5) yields 0.94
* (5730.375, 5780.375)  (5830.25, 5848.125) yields 1.07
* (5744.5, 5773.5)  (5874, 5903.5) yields 0.90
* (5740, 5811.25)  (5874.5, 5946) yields 0.96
